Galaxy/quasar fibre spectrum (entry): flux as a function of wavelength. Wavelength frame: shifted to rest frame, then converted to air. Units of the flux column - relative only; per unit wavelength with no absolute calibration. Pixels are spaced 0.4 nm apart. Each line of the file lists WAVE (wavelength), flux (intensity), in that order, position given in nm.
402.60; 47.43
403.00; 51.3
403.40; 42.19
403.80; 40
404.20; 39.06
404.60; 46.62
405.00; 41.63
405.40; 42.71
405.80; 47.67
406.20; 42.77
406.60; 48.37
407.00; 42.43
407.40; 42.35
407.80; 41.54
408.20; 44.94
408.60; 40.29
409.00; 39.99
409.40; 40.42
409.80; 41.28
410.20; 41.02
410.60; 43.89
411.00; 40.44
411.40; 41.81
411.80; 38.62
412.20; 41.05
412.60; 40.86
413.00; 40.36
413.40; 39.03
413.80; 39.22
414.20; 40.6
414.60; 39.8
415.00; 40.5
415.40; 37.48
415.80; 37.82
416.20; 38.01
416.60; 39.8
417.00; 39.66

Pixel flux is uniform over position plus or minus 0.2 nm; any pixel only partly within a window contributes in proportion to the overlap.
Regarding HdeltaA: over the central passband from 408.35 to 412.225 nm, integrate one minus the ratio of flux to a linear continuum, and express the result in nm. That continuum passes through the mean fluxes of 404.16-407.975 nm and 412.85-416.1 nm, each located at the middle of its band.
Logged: 0.05 nm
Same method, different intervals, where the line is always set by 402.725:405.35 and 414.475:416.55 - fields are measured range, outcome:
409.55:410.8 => -0.03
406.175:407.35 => -0.06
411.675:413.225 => -0.01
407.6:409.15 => 0.00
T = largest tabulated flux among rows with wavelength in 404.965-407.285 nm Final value 48.37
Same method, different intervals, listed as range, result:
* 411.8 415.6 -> 41.05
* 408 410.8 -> 44.94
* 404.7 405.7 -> 42.71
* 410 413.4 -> 43.89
